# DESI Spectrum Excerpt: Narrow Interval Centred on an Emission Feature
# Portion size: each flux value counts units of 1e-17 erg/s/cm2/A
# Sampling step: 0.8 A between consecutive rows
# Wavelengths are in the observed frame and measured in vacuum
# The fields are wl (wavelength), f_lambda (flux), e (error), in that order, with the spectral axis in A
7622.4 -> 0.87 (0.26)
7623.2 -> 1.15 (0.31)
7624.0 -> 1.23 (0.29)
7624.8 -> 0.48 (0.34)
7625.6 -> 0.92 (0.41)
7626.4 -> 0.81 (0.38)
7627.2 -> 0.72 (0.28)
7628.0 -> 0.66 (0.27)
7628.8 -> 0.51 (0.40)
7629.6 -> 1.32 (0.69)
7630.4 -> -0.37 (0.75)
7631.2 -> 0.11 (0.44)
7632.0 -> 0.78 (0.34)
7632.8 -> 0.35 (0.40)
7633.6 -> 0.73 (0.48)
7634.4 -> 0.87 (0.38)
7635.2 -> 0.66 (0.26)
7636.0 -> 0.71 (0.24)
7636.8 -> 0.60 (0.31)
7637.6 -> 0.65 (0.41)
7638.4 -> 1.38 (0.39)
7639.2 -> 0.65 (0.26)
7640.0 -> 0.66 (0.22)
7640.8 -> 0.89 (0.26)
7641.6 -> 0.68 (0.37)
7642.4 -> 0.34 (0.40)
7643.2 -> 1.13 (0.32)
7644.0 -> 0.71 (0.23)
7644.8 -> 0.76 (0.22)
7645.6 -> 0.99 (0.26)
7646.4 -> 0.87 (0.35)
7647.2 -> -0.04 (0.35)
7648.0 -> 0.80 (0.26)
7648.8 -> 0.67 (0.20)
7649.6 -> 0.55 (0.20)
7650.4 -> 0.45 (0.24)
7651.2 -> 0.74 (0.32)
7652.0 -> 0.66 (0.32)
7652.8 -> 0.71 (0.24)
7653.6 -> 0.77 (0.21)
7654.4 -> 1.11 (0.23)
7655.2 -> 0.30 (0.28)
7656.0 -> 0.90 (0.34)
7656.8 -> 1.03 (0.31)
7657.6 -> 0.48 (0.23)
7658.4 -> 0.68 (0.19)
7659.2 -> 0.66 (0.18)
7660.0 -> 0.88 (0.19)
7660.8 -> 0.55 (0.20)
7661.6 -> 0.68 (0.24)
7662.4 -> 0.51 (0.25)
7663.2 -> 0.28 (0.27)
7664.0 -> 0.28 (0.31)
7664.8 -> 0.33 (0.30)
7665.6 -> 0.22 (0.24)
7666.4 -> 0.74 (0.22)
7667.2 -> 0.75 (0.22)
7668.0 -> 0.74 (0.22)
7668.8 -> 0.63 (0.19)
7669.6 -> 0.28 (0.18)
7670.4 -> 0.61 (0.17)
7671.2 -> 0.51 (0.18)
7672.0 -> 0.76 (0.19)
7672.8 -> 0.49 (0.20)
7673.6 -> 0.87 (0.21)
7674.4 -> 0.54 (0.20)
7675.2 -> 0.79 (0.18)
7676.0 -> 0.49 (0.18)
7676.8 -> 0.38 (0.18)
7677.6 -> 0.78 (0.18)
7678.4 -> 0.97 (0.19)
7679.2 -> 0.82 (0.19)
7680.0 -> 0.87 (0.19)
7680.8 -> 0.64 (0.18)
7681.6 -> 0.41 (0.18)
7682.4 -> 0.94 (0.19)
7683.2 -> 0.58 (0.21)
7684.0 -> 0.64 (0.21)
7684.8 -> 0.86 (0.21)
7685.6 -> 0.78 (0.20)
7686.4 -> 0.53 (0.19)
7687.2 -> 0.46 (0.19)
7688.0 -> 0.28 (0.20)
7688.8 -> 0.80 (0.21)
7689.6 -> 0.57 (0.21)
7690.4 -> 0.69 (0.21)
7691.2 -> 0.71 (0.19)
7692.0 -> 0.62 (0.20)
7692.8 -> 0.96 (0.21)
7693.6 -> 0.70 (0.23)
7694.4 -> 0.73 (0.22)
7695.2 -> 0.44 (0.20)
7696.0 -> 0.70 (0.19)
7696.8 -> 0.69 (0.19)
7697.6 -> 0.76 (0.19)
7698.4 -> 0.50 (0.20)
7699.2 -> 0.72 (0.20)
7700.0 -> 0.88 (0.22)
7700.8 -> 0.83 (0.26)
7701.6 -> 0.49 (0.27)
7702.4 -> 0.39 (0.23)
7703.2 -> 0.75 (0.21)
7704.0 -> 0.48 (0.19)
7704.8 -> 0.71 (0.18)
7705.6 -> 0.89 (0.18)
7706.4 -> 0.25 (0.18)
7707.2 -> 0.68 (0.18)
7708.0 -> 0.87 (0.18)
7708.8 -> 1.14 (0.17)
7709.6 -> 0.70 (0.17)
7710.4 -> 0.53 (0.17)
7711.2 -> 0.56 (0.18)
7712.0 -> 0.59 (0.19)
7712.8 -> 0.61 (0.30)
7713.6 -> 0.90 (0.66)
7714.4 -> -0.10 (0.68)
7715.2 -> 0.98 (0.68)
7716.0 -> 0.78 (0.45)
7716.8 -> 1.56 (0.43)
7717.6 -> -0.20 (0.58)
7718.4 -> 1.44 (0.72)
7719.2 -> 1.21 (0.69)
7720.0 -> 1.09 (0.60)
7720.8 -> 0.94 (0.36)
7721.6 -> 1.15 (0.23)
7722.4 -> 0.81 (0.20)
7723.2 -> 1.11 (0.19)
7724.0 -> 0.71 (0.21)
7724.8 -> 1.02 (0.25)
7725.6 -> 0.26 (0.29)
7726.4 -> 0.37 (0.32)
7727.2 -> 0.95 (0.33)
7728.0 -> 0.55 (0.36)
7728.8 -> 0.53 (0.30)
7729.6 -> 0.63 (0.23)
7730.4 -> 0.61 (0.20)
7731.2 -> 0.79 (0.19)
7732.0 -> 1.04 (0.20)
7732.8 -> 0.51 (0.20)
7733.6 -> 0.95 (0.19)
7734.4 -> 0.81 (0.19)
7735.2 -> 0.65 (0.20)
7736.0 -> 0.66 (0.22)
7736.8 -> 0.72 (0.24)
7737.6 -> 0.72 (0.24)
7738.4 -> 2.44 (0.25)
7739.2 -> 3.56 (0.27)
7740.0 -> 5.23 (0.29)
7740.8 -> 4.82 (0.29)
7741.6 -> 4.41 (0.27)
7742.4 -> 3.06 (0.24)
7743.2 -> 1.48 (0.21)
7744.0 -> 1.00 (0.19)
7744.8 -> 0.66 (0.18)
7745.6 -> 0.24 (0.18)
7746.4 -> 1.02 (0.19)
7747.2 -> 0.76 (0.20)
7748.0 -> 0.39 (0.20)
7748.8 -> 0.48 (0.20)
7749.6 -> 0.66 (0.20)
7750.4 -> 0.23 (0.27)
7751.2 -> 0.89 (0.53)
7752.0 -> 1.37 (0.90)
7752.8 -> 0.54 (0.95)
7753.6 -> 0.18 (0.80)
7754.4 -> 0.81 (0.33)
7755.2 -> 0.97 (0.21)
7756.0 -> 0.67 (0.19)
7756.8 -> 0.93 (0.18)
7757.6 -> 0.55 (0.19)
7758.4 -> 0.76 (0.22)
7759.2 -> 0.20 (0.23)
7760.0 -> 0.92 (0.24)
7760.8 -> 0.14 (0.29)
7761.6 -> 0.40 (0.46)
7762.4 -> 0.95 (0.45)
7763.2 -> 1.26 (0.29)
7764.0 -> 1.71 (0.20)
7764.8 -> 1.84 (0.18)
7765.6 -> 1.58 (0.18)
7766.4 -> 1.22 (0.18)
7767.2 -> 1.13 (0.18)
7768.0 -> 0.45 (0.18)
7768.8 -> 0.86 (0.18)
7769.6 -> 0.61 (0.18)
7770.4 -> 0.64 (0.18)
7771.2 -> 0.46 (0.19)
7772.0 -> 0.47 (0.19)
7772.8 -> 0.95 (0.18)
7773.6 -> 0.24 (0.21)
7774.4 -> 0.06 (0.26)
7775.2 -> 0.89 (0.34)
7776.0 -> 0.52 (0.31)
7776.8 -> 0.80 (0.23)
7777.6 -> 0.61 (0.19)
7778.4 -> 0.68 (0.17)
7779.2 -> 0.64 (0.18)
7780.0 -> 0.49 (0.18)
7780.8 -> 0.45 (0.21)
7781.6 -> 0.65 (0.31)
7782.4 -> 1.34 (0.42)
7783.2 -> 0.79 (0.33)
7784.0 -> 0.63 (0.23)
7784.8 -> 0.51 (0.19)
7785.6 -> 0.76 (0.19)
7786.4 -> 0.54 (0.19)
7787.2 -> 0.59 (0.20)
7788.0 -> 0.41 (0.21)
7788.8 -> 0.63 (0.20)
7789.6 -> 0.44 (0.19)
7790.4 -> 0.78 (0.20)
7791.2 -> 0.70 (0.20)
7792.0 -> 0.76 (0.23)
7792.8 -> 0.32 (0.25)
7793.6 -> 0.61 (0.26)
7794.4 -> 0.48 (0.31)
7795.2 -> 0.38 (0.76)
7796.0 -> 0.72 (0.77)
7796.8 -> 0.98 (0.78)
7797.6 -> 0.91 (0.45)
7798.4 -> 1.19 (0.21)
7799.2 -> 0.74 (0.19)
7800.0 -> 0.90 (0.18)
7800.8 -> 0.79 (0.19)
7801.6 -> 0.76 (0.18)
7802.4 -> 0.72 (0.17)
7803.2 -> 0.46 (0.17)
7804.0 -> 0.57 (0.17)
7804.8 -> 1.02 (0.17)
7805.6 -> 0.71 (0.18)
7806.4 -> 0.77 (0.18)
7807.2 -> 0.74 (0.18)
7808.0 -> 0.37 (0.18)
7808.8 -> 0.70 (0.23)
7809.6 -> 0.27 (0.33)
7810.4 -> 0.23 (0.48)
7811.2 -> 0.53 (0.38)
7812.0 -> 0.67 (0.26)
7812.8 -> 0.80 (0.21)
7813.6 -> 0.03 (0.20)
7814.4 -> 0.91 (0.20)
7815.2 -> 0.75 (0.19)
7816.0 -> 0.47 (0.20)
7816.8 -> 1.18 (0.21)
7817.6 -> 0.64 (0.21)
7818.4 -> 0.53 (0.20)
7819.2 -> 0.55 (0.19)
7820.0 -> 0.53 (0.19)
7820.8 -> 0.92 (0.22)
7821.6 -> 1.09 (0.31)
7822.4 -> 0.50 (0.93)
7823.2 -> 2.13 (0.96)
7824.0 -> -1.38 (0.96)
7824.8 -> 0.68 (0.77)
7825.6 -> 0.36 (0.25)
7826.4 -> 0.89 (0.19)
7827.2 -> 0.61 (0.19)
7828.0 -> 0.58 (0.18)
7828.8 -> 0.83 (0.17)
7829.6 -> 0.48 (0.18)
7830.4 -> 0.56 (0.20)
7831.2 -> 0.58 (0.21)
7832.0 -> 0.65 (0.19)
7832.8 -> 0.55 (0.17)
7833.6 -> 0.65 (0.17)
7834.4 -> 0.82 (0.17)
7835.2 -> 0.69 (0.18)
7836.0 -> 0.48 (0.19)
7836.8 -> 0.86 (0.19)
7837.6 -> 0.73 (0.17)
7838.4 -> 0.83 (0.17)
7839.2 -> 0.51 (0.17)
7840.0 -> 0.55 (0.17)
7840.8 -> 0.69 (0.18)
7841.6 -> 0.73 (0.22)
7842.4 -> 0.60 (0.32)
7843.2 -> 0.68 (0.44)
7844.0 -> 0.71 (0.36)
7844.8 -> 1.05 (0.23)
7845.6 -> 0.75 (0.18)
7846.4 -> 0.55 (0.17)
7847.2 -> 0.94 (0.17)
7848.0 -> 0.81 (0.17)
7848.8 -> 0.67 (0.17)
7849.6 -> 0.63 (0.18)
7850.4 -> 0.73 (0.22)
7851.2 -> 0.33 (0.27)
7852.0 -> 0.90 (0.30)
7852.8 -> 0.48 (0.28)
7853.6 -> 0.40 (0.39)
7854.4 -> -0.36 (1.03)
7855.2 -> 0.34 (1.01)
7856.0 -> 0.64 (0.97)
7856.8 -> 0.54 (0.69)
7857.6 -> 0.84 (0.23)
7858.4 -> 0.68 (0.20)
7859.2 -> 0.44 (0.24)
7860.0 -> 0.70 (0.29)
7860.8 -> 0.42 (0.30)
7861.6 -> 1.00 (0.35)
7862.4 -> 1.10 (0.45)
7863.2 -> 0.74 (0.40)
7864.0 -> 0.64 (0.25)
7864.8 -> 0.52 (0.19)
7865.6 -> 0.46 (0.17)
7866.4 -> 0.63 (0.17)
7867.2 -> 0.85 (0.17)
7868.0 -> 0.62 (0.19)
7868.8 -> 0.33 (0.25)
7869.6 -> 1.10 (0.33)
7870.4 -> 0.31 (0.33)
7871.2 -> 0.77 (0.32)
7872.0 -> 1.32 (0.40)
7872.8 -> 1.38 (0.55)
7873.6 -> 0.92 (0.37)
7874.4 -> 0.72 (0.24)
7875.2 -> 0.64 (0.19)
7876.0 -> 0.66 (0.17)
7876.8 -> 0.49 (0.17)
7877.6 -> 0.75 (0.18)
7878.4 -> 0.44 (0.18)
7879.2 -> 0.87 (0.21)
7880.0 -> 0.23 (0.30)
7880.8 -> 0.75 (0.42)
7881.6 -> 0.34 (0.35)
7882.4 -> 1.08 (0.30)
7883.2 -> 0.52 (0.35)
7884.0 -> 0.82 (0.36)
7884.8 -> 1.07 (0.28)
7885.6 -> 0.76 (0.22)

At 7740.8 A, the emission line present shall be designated H-alpha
